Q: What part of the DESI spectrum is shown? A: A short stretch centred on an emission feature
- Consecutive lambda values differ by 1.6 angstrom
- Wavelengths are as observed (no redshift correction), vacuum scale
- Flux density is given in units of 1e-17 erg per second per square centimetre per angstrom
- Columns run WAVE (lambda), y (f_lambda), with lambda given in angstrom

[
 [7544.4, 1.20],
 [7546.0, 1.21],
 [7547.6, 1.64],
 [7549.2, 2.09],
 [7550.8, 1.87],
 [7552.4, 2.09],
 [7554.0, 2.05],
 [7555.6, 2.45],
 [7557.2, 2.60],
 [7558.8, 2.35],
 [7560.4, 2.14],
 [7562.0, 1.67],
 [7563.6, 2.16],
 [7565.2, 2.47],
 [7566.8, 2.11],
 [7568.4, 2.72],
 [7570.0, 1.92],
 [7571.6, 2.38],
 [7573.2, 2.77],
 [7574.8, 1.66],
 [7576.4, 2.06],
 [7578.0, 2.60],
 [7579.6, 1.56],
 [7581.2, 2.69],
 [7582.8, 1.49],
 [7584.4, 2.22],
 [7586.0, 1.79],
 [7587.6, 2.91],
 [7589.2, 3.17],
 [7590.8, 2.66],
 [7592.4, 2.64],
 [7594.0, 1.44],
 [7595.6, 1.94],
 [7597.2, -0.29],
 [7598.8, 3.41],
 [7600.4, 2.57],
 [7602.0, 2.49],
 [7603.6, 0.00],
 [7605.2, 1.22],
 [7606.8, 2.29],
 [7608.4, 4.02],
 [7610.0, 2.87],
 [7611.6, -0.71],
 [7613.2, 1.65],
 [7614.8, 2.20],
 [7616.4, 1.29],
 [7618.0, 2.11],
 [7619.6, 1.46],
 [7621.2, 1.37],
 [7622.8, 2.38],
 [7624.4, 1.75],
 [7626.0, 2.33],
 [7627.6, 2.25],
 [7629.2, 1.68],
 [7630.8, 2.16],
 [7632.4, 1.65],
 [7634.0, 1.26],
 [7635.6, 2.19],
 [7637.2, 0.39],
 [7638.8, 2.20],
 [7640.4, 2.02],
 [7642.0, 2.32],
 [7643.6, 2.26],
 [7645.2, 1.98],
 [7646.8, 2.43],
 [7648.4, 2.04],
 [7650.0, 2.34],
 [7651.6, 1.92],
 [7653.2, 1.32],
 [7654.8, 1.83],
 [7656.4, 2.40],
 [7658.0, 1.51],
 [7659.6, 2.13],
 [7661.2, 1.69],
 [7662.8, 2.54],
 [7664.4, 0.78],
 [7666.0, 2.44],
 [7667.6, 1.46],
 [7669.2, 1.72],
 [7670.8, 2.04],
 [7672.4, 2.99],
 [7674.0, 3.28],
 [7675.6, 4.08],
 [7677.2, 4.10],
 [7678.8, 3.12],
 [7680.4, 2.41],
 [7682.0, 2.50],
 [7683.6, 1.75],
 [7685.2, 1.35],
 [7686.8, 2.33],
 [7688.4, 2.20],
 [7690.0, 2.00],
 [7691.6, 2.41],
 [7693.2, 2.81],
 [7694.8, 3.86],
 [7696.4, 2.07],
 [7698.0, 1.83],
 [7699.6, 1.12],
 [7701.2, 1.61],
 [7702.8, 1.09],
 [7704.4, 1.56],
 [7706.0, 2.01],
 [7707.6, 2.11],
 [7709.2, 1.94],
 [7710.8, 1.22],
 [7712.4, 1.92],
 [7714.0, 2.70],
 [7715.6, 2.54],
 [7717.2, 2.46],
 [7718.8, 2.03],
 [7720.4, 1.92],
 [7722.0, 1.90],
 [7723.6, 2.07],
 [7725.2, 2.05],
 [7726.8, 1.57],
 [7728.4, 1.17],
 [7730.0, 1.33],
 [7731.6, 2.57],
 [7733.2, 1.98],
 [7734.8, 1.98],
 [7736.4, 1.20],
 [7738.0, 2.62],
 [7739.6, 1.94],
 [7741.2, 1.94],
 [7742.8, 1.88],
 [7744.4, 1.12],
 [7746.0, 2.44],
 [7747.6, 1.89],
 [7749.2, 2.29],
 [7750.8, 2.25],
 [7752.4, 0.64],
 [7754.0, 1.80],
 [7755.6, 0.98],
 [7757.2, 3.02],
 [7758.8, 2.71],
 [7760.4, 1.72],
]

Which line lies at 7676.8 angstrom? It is [S II] 6716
